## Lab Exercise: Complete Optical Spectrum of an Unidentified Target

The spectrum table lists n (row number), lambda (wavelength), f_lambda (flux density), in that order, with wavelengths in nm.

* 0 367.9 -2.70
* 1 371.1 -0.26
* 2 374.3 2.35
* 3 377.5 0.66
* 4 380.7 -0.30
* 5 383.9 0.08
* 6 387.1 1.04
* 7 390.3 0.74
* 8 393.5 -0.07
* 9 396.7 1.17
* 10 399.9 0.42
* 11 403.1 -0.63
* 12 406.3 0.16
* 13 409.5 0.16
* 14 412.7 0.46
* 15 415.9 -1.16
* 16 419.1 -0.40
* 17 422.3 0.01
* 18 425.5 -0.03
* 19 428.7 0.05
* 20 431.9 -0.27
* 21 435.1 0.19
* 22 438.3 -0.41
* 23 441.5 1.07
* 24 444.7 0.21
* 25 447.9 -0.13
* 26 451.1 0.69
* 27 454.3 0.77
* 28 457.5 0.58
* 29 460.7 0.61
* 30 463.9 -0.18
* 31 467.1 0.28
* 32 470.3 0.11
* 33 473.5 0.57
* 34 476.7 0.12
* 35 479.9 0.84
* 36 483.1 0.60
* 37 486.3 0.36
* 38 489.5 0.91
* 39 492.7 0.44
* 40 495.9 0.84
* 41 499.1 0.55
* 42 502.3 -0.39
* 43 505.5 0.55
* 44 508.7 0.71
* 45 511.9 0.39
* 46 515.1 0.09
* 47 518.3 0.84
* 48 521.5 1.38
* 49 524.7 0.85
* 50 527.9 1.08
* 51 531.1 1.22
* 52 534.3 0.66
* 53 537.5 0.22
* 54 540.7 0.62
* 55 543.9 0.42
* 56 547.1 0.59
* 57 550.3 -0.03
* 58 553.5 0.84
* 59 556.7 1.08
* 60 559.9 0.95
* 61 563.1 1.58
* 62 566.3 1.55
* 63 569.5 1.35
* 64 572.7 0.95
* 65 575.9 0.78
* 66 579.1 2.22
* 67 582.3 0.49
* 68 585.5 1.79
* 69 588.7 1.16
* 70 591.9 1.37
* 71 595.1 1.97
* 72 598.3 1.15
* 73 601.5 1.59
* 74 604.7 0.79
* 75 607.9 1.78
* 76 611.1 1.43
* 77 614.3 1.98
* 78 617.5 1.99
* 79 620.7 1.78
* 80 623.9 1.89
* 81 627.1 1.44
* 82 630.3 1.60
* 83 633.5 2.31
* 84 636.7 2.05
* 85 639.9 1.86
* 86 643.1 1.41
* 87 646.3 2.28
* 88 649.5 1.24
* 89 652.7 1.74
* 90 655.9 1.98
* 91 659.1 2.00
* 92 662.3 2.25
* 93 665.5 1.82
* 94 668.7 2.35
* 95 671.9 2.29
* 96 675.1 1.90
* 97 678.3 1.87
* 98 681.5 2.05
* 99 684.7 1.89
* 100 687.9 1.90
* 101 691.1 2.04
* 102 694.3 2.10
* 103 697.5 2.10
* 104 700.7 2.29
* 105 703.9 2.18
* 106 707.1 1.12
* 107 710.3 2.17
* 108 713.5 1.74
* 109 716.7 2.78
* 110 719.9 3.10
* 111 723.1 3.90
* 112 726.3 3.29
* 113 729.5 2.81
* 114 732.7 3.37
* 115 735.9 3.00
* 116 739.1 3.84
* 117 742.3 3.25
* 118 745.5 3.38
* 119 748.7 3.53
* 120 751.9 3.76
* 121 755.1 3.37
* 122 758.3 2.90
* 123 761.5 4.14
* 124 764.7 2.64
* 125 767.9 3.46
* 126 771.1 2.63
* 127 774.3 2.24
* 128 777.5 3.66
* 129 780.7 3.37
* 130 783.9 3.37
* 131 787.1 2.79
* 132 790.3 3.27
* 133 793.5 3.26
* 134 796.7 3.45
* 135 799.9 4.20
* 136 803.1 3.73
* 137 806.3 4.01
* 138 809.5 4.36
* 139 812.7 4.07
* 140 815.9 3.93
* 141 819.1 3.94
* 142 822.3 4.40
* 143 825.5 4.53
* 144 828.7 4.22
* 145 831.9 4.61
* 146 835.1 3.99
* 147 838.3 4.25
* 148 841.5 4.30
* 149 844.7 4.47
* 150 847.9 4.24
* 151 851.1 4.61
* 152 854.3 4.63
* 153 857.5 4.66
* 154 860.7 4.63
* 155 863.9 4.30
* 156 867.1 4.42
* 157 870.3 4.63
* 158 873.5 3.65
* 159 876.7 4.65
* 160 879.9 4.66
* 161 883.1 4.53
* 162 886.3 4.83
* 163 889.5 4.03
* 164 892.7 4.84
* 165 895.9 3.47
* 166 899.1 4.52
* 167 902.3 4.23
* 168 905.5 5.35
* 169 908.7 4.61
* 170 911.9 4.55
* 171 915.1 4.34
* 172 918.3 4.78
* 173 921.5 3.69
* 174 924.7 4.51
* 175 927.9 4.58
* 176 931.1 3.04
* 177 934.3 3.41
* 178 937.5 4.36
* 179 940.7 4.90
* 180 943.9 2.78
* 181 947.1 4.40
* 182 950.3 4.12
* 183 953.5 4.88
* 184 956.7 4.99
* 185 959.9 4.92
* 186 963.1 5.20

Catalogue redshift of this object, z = 0.80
